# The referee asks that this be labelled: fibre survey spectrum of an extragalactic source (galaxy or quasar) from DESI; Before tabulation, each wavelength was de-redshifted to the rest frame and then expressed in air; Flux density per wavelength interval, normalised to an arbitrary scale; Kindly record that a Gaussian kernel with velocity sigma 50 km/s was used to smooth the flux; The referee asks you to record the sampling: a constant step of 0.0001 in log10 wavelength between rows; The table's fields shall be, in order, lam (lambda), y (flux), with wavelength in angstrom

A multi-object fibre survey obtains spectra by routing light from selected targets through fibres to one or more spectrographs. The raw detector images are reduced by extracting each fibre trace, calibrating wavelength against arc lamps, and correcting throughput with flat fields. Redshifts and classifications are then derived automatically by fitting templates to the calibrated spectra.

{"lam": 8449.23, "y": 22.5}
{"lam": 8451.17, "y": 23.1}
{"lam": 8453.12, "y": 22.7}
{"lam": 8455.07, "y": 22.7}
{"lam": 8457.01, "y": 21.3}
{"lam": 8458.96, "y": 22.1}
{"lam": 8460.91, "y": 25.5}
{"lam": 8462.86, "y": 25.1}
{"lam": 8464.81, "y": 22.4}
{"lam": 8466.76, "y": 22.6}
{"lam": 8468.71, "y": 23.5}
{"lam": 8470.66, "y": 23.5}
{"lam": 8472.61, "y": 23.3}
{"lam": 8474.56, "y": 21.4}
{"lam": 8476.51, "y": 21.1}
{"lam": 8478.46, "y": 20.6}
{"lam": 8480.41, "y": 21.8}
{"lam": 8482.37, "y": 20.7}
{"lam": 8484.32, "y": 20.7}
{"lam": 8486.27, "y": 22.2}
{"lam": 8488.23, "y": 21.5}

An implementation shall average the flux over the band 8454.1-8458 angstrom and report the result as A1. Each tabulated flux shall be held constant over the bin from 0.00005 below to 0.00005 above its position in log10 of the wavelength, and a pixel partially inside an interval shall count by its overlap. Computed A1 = 22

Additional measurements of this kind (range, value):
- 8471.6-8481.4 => 21.6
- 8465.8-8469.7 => 23.1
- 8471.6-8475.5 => 22.4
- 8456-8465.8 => 23.3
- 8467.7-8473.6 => 23.4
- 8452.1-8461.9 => 22.9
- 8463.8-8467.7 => 22.5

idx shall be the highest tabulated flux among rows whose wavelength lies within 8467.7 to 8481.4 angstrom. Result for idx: 23.5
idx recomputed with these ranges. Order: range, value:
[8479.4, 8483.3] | 21.8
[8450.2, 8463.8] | 25.5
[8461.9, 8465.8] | 25.1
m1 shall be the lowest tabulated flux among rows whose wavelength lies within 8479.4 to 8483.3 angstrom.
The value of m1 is 20.7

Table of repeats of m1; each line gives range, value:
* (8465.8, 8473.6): 22.6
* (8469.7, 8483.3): 20.6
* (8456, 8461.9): 21.3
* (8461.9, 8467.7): 22.4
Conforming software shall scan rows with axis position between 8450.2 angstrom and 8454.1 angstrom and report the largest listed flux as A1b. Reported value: 23.1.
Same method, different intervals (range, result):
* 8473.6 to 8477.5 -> 21.4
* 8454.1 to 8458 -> 22.7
